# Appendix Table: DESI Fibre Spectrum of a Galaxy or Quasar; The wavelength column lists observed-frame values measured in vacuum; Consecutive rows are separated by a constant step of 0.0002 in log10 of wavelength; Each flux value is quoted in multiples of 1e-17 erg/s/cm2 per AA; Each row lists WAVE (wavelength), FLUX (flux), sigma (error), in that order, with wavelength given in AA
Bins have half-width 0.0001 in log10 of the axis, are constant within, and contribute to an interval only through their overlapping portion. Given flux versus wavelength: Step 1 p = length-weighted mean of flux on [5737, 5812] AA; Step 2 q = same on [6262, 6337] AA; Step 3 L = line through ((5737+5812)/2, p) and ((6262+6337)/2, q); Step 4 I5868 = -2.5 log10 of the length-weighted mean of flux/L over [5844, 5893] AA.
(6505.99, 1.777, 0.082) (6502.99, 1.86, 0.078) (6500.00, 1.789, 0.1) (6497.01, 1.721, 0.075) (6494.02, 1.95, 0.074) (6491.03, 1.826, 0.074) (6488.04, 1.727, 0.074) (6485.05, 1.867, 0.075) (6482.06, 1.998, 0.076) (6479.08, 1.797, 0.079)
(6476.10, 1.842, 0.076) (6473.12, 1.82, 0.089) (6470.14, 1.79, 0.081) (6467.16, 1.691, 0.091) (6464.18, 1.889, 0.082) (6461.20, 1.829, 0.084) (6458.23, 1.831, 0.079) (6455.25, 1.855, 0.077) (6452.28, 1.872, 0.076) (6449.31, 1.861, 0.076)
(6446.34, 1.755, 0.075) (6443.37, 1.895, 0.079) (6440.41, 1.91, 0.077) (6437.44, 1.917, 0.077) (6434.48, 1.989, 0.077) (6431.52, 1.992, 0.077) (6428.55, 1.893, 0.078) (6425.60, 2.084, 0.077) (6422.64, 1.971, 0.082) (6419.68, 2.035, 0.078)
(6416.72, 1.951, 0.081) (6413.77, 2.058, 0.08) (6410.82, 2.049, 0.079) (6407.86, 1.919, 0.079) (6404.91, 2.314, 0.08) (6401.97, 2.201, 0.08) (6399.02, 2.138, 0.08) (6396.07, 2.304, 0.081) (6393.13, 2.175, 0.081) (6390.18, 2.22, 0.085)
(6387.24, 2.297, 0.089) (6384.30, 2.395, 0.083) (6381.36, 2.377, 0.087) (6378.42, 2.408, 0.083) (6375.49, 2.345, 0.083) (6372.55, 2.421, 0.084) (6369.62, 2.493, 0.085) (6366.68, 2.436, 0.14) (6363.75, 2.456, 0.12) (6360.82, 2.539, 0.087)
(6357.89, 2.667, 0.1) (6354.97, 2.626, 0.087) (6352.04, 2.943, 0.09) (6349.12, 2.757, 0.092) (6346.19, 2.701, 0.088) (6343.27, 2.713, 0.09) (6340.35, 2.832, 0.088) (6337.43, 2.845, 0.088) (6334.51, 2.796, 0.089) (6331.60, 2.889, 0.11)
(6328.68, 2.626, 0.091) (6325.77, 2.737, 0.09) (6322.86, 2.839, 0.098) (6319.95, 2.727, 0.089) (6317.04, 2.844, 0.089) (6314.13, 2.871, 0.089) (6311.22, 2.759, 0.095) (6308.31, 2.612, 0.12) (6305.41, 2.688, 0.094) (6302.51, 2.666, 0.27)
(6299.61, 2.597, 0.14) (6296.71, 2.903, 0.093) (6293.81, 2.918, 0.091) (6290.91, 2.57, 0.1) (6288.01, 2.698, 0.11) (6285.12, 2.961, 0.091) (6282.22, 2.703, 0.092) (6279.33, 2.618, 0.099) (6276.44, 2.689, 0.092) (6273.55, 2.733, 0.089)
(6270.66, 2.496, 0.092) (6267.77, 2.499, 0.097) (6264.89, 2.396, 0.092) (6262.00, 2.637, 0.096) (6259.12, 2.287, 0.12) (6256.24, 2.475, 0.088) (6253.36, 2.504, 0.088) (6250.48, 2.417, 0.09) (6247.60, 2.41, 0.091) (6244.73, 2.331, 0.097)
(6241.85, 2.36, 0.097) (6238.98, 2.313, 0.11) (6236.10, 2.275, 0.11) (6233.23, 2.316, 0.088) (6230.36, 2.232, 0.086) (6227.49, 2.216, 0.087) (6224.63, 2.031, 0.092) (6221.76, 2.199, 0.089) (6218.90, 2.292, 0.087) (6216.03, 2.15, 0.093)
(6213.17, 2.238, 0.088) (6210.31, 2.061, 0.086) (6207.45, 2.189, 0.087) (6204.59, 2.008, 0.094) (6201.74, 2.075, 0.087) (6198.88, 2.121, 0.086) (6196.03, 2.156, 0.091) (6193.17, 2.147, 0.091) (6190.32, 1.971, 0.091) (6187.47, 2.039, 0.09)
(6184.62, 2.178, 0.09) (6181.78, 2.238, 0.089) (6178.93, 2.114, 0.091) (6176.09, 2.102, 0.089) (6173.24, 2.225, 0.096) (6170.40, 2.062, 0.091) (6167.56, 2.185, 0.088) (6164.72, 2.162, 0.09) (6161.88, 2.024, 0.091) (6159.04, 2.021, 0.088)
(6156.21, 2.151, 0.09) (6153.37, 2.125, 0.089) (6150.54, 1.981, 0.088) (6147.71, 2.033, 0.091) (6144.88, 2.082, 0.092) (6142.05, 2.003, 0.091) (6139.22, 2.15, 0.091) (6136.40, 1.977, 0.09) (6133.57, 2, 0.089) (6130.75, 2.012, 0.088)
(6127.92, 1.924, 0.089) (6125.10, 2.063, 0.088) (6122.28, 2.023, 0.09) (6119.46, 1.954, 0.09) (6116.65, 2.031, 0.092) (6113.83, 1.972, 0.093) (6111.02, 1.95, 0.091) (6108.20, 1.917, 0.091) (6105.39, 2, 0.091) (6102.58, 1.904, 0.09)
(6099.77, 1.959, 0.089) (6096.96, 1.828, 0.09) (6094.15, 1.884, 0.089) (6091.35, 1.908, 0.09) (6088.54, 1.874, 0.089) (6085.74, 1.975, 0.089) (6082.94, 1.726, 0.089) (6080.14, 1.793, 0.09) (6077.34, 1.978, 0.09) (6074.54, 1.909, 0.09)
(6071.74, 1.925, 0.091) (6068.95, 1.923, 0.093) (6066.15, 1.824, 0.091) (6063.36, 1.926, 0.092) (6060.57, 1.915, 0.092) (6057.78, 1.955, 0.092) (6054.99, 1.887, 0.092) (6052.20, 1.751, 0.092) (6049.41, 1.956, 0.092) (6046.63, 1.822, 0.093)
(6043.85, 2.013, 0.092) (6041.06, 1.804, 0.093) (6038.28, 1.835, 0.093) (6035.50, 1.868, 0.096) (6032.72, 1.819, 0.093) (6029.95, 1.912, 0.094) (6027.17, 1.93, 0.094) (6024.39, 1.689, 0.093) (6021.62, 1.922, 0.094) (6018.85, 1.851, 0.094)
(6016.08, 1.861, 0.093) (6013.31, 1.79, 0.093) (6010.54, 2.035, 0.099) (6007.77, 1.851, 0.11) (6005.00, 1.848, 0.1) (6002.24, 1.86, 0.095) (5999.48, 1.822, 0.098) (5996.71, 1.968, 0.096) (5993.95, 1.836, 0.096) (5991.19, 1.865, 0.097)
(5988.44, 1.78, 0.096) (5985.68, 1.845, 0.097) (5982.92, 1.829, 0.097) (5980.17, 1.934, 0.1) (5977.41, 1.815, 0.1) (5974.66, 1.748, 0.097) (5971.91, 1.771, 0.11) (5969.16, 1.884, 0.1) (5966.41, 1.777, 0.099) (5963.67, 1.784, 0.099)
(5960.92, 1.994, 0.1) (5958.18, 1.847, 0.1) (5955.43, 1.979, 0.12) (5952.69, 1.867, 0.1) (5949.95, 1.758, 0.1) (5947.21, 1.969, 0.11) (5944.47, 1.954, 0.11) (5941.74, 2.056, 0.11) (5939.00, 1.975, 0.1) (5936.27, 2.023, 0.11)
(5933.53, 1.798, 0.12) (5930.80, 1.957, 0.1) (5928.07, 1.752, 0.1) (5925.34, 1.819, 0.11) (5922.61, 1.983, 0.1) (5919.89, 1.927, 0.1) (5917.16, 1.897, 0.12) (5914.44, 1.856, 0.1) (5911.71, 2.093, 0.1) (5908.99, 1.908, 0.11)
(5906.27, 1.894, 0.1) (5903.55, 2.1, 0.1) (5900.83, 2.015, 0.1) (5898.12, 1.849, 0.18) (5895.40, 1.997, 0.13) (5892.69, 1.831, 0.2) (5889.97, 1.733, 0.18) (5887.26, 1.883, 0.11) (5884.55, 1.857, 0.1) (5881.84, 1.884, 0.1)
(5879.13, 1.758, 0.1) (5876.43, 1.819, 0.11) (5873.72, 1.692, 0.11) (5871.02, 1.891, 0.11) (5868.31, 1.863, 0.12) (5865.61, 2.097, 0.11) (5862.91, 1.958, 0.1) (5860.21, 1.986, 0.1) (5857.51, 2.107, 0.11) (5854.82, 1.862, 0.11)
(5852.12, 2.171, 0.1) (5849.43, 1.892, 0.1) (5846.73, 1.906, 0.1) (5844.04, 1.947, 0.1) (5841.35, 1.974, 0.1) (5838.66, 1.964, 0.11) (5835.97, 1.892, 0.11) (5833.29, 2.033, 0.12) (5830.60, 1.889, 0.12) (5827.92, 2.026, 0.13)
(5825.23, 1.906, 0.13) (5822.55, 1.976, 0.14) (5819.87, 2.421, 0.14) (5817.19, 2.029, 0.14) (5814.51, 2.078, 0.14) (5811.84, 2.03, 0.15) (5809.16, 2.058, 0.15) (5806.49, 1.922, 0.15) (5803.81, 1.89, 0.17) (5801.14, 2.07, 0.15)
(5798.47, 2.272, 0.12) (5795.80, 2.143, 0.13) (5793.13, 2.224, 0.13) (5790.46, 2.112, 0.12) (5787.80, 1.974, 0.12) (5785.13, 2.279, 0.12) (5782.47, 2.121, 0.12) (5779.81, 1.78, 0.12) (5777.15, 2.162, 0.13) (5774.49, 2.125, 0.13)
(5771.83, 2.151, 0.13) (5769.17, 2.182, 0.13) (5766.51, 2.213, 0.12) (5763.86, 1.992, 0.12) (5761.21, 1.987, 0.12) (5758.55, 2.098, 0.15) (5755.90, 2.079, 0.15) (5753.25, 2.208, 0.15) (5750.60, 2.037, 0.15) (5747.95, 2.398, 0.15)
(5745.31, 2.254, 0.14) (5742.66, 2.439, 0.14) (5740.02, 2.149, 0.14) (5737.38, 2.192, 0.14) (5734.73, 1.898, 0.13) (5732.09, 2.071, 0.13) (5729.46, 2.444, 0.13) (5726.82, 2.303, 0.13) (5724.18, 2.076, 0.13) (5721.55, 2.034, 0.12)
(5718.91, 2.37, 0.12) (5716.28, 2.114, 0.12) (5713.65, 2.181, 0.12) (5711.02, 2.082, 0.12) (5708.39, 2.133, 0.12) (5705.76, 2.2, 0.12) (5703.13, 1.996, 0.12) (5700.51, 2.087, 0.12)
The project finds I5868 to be 0.172 mag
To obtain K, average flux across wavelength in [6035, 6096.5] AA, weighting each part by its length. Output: 1.88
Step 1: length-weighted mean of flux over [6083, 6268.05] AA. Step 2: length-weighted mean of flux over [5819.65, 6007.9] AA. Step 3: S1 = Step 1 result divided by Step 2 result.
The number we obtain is 1.11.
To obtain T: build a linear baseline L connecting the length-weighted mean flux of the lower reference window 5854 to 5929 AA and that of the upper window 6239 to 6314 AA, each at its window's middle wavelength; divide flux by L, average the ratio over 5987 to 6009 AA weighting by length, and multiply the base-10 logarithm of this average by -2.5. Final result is 0.13 mag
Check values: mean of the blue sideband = 1.91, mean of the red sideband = 2.6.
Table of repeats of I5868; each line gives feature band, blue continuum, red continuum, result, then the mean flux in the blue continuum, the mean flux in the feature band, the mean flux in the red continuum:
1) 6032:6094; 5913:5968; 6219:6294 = 0.13 mag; 1.9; 1.88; 2.46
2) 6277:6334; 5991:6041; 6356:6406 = -0.21 mag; 1.86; 2.75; 2.37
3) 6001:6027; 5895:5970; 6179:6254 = 0.08 mag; 1.92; 1.86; 2.21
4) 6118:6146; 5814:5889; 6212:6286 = 0.13 mag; 1.95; 2.02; 2.41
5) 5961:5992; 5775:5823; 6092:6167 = 0.12 mag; 2.09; 1.83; 2.01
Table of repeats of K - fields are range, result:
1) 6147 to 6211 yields 2.1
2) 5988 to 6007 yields 1.86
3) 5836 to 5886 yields 1.92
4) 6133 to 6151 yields 2.04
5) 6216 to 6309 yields 2.5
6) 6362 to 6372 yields 2.46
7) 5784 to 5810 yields 2.09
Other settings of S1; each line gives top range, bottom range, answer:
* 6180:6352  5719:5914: 1.22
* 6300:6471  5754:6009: 1.19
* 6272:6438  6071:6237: 1.21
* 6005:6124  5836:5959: 0.99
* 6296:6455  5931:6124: 1.26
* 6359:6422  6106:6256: 1.06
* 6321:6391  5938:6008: 1.39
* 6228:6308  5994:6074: 1.35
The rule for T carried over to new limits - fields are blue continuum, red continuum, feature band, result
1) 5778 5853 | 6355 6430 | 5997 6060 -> 0.13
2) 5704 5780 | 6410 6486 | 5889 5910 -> 0.10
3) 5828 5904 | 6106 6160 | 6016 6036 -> 0.07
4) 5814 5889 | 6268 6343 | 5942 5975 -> 0.14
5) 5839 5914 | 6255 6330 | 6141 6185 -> 0.16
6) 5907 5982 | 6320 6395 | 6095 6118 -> 0.12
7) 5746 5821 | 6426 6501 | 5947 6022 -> 0.10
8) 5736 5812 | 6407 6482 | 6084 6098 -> 0.07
